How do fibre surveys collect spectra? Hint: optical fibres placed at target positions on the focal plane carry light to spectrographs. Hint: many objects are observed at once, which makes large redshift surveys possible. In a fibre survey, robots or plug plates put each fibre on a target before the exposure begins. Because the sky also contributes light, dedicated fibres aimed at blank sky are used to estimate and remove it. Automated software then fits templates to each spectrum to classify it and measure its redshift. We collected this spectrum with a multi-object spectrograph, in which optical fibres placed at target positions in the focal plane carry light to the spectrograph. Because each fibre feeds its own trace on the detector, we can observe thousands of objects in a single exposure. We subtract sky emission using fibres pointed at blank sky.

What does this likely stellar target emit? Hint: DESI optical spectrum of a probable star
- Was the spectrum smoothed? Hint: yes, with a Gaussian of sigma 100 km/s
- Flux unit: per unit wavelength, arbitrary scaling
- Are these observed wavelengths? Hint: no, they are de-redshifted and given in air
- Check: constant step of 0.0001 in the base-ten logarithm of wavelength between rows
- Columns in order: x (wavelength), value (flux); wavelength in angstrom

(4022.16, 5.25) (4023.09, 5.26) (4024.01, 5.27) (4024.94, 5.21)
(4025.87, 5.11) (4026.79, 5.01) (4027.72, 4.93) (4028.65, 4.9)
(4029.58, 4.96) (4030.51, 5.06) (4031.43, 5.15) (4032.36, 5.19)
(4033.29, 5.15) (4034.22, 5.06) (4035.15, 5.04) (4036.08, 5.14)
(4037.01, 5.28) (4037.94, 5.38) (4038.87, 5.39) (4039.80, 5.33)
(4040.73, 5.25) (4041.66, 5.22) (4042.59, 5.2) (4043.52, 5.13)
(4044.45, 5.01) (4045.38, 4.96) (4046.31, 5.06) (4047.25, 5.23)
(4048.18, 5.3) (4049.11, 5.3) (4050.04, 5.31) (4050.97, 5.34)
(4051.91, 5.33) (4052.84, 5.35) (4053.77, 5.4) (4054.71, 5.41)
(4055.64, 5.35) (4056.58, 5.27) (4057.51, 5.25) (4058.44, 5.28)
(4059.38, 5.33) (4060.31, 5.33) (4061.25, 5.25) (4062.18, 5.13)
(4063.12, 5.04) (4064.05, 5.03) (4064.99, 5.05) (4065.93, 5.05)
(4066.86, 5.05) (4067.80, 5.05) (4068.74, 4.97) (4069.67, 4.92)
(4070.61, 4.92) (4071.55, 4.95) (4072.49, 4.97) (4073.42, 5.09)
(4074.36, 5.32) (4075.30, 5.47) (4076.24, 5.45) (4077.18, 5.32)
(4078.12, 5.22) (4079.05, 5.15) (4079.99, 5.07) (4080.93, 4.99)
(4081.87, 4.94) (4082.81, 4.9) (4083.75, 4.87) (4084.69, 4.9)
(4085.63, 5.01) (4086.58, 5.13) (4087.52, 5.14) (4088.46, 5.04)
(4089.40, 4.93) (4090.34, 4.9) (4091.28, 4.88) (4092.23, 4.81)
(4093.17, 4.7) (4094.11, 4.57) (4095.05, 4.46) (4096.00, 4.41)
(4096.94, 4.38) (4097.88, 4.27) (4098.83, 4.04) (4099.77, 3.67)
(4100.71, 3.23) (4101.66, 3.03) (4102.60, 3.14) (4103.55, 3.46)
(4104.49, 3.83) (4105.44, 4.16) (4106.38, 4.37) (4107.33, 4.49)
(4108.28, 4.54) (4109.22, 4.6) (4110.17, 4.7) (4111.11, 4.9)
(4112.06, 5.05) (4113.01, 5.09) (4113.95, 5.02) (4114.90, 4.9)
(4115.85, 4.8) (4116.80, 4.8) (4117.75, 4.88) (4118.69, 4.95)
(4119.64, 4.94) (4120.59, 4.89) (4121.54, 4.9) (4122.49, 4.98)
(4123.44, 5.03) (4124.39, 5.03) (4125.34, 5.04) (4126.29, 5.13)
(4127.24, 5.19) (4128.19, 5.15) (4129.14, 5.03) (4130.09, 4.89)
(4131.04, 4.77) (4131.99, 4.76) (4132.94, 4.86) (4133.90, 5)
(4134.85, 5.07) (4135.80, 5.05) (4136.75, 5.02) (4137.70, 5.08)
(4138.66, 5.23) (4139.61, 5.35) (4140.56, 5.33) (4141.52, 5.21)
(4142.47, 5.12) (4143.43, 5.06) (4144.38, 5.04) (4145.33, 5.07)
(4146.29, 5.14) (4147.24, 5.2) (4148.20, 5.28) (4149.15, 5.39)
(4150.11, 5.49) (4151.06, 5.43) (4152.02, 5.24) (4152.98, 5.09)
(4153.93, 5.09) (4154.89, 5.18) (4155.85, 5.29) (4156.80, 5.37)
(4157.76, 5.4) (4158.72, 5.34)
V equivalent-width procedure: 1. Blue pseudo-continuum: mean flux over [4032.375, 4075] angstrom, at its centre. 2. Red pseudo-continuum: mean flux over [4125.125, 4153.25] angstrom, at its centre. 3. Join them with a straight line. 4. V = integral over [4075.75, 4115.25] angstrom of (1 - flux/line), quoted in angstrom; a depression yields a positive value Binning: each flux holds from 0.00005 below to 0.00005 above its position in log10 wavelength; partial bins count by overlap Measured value 4.2 angstrom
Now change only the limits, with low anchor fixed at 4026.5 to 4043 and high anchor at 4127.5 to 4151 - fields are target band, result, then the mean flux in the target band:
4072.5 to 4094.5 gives 0.4 angstrom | 5.04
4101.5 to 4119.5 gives 2.2 angstrom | 4.49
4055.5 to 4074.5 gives 0.1 angstrom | 5.12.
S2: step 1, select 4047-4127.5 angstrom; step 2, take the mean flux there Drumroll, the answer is 4.87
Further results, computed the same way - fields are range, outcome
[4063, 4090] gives 5.07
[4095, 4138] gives 4.63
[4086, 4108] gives 4.31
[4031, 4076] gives 5.19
